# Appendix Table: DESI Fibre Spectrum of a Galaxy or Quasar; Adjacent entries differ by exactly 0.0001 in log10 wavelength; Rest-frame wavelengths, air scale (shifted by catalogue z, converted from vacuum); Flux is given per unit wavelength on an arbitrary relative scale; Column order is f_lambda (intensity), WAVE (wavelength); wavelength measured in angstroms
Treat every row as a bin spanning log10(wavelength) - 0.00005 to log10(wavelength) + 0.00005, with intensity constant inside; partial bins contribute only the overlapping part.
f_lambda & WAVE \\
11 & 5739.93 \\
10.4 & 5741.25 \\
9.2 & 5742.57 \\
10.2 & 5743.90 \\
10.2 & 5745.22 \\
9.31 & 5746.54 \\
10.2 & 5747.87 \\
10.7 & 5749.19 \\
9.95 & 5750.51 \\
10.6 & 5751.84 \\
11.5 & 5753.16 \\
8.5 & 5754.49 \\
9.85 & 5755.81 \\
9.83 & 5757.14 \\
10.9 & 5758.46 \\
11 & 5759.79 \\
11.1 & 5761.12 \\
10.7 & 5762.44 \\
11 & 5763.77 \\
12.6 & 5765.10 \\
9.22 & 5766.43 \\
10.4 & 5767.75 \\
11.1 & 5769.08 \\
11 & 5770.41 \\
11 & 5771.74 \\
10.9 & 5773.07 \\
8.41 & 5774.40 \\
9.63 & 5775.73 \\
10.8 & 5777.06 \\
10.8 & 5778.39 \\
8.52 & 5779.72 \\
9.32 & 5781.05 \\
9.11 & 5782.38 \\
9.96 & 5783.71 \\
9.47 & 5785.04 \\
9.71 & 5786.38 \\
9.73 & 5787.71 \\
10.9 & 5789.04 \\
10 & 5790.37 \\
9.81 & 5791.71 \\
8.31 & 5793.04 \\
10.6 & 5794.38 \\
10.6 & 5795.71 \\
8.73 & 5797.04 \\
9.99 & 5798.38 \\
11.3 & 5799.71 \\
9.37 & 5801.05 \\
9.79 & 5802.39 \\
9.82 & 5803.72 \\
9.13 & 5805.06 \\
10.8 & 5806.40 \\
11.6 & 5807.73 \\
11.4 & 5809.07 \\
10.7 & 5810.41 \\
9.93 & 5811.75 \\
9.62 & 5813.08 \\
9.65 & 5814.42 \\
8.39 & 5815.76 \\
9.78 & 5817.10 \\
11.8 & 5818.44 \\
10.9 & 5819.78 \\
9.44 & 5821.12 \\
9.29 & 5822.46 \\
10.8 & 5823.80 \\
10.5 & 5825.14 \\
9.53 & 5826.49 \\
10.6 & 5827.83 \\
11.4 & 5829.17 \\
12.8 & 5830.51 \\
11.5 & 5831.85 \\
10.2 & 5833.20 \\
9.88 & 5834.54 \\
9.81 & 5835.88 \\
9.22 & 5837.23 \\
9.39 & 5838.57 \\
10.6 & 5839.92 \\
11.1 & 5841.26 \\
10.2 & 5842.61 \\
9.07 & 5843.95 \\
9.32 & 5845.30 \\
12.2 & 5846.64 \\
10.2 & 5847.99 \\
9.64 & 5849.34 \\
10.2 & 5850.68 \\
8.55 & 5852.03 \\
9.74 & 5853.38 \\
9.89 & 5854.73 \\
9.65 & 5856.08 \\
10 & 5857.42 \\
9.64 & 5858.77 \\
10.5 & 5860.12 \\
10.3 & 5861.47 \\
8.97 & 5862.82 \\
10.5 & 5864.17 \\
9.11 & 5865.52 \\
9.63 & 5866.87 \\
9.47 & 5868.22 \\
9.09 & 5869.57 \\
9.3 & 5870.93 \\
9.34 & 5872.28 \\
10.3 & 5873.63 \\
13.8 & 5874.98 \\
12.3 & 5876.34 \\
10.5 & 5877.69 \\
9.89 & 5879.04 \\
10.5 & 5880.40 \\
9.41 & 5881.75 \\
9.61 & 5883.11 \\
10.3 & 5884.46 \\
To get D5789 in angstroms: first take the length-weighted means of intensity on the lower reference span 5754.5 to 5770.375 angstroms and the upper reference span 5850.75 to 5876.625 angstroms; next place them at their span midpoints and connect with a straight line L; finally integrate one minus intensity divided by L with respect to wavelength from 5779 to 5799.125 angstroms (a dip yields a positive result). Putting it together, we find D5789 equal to 1.5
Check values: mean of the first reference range 10.6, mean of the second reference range 9.97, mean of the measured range 9.66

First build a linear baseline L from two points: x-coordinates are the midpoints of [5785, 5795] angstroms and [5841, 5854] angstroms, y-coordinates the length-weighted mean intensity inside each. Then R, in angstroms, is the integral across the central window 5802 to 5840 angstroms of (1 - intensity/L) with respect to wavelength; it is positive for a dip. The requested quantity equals -1.4 angstroms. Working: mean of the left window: 9.83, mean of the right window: 9.99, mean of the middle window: 10.3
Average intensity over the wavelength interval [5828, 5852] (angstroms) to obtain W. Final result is 10.4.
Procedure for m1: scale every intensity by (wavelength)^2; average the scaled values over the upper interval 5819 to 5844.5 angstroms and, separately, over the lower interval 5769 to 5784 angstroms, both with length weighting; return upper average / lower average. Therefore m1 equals 1.1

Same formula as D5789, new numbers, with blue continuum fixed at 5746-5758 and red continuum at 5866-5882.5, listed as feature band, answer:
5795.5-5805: 0.27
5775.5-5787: 0.47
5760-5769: -0.69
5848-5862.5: 0.61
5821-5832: -0.51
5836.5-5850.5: 0.17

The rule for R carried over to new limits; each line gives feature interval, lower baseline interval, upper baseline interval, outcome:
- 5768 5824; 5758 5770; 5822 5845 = 3.1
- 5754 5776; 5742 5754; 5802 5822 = -0.6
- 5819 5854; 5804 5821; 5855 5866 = -0.6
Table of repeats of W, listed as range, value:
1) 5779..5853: 10.1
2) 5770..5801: 9.92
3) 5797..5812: 10.3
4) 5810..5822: 10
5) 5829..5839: 10.5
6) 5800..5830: 10.2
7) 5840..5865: 9.99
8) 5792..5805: 9.8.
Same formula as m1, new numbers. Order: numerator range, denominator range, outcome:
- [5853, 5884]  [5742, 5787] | 1.02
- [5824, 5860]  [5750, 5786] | 1.02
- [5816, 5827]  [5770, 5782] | 1.03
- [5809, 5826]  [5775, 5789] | 1.05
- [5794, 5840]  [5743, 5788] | 1.02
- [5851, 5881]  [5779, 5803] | 1.06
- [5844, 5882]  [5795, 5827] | 1.01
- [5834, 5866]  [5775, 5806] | 1.03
